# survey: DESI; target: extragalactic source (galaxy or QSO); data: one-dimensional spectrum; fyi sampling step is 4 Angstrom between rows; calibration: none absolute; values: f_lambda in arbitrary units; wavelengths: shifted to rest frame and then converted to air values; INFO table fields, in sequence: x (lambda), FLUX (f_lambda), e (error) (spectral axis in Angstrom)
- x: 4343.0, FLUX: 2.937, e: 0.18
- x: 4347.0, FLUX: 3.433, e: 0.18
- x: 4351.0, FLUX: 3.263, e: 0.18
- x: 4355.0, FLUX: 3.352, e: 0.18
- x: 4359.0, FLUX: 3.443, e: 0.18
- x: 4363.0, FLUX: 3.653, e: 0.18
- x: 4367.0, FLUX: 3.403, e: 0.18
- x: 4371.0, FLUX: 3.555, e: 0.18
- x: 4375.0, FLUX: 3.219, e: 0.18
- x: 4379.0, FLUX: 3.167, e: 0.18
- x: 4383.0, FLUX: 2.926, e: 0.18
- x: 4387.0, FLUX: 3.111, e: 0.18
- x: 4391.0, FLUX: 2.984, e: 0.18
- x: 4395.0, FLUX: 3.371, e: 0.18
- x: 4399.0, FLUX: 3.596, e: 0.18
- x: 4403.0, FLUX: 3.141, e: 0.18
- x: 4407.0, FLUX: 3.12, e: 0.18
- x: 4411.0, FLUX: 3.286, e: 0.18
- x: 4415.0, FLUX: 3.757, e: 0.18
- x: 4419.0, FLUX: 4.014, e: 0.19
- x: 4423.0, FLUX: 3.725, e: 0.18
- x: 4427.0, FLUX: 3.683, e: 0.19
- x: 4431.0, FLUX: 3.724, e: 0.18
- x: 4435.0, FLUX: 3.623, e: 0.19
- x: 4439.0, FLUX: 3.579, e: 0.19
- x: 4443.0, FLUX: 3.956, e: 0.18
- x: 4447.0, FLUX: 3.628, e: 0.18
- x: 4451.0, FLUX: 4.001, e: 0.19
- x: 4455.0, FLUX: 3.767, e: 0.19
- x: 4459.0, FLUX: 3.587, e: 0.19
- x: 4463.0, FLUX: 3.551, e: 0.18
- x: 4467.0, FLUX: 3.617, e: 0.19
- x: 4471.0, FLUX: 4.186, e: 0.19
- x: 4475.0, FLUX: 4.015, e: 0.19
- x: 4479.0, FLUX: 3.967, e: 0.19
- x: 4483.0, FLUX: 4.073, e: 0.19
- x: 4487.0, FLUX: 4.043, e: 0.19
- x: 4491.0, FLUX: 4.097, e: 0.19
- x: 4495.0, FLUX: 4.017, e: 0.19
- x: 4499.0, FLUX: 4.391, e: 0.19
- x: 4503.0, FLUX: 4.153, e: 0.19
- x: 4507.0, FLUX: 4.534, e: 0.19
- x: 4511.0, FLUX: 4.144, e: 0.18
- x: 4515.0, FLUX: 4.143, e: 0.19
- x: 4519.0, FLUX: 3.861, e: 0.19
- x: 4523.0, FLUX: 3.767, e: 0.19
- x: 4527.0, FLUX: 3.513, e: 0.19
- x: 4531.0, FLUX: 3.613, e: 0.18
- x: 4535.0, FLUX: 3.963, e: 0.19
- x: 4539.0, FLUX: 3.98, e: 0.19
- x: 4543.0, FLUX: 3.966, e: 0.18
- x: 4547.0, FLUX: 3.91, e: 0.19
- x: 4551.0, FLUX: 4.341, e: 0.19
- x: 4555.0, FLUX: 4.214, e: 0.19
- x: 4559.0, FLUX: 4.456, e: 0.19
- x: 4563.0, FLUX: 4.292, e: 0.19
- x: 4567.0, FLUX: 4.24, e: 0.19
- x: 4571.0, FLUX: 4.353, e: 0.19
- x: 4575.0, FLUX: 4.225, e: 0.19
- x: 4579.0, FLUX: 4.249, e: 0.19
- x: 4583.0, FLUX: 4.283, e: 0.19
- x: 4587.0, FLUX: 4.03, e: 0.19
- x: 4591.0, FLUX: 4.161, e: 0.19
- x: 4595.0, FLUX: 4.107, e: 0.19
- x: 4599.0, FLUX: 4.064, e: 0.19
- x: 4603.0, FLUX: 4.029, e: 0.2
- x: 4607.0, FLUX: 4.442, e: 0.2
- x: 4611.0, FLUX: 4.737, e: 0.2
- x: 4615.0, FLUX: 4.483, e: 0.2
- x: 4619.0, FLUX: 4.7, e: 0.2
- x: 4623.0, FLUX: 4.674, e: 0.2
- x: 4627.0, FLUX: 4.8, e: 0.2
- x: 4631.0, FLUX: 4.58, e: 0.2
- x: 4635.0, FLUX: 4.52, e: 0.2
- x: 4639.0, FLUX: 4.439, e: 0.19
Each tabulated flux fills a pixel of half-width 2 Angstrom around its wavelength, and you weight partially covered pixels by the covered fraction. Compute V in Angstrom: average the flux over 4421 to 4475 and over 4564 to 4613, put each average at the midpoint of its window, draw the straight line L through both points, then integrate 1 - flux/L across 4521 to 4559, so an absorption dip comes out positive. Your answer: 1.2 Angstrom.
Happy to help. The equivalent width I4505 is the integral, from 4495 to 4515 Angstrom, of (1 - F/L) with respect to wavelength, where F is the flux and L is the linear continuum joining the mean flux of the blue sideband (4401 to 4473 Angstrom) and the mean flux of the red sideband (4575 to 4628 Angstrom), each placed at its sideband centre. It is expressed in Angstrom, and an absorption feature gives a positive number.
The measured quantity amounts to -1.58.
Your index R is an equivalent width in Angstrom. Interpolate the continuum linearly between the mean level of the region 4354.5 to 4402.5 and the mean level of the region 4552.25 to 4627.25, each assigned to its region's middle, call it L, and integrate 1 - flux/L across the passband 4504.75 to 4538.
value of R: 0.4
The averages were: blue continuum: 3.31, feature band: 3.94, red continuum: 4.33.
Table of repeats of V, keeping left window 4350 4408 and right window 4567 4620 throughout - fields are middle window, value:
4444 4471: -0.6 Angstrom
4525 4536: 0.9 Angstrom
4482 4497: -1.0 Angstrom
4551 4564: -0.7 Angstrom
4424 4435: -0.5 Angstrom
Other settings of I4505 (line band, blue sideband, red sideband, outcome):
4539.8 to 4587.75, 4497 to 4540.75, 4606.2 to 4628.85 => 0.95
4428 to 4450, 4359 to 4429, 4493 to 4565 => -0.57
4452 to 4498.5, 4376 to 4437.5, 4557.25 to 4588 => -1.85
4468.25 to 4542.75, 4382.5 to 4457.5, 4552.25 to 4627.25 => -1.63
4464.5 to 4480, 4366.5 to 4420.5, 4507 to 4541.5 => -1.07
